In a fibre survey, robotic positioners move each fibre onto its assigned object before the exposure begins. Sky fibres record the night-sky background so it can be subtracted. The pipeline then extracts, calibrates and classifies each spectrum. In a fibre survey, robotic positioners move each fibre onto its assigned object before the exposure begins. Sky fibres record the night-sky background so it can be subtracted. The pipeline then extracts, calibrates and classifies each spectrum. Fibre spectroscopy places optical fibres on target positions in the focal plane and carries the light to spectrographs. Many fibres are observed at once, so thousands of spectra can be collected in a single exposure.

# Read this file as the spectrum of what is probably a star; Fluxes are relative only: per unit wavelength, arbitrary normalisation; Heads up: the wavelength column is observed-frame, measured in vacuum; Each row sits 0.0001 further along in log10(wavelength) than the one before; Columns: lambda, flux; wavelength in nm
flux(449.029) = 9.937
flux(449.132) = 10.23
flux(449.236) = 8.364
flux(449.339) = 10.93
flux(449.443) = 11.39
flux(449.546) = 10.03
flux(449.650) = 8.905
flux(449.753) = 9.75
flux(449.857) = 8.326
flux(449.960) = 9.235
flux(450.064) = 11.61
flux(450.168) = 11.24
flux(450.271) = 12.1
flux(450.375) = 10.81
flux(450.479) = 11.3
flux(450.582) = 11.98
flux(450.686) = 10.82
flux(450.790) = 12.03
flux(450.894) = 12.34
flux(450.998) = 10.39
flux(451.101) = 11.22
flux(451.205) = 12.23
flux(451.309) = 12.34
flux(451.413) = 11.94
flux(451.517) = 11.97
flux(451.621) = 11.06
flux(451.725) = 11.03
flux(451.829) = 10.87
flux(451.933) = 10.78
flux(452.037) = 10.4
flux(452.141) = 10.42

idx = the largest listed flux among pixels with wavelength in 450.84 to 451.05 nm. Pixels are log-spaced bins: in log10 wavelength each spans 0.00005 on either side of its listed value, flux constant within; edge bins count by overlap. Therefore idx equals 12.34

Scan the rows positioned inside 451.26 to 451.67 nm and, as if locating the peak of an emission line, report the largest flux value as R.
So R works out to 12.34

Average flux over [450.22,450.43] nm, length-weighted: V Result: 11.4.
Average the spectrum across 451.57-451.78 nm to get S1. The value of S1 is 11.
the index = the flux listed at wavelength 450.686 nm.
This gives 10.82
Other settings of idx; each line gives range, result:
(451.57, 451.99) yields 11.06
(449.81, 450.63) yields 12.1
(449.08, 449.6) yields 11.39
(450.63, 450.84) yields 12.03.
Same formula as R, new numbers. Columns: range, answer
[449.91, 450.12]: 11.61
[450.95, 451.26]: 12.23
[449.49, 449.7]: 10.03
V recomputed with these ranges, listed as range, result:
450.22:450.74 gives 11.4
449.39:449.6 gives 10.7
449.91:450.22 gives 10.7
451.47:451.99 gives 11.1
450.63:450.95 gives 11.7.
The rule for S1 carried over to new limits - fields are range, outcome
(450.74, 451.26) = 11.7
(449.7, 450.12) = 9.74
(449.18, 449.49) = 10.2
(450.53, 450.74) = 11.4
